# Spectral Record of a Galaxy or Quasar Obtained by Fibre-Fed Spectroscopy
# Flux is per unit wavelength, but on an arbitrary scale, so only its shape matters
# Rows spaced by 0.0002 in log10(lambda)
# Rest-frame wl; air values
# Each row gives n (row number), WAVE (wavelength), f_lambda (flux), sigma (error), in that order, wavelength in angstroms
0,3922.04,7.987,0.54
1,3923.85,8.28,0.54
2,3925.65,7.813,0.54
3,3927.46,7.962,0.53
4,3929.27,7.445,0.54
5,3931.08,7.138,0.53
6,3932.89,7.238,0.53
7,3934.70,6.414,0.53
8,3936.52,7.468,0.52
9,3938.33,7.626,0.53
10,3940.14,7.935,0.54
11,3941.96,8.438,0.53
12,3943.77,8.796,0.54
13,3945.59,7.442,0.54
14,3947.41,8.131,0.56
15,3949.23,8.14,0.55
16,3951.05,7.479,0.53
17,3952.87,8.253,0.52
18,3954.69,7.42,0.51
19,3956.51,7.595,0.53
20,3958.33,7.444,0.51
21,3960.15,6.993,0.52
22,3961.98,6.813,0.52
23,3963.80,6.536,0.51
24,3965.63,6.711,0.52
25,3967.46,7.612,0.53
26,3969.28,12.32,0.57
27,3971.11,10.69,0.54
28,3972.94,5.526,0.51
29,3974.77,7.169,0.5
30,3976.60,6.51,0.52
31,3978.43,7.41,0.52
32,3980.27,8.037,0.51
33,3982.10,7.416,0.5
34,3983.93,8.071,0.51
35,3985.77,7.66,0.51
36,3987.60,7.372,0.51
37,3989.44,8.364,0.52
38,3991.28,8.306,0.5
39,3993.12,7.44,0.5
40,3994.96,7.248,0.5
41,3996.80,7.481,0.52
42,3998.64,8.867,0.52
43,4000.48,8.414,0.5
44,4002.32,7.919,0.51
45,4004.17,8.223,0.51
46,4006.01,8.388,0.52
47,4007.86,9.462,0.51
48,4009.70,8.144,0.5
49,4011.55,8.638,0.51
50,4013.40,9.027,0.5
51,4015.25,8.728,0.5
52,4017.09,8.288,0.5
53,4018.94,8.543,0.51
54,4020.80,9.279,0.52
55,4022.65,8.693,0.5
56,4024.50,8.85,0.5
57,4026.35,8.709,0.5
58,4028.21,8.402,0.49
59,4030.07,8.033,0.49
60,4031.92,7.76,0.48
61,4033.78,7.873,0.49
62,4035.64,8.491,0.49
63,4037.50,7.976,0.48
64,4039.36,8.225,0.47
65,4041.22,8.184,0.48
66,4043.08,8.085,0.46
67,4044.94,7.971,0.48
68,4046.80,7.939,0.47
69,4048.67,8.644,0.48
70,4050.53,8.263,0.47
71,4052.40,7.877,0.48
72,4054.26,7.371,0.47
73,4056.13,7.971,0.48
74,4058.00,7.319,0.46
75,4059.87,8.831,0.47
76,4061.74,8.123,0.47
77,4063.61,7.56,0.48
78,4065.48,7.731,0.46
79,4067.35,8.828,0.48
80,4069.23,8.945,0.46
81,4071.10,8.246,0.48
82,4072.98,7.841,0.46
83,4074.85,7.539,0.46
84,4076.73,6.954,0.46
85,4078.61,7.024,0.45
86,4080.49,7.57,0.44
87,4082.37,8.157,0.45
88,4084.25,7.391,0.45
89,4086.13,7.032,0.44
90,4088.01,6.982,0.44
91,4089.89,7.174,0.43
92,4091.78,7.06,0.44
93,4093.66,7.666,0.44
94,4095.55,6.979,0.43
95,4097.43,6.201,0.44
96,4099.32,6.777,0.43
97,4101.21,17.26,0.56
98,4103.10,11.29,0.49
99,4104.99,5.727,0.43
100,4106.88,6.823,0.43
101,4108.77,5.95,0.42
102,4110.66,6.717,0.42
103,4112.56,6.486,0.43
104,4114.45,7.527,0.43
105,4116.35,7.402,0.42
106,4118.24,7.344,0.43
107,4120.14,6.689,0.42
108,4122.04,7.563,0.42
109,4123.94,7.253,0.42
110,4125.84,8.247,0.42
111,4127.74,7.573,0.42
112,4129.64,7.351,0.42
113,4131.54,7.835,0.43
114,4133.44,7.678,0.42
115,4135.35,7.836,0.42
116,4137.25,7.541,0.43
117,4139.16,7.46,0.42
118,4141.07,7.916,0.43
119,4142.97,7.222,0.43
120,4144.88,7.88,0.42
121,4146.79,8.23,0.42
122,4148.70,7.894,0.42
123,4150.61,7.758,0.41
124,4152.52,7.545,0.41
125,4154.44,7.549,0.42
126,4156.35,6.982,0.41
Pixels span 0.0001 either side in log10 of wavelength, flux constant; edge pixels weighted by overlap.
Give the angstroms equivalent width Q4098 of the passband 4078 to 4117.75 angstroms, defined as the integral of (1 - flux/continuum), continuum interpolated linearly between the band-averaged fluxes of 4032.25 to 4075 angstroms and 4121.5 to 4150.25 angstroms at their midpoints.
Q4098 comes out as 1.0 angstroms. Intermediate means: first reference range 8.09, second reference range 7.7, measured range 7.68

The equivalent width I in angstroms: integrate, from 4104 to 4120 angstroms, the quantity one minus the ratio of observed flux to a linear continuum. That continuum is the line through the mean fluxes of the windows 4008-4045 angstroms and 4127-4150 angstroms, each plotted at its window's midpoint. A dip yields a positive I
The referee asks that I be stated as 2.27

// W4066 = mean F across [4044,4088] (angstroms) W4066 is 7.86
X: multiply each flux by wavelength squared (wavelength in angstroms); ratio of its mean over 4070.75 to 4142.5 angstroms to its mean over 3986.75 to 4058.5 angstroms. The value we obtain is 0.97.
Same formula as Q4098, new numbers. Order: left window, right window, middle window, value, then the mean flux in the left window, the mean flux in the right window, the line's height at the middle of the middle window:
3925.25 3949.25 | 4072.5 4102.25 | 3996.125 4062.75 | -4.4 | 7.69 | 7.86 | 7.8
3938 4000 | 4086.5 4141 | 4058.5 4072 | -1.0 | 7.81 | 7.65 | 7.71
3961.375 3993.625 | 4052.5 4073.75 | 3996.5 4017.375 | -1.6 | 7.79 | 8.06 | 7.88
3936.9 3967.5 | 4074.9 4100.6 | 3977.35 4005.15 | -1.3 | 7.61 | 7.29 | 7.52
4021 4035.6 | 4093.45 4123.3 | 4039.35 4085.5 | 1.1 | 8.39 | 7.77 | 8.12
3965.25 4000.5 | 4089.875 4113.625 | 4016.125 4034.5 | -1.2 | 7.94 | 7.88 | 7.92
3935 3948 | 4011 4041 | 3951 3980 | 1.4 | 7.9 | 8.46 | 8.06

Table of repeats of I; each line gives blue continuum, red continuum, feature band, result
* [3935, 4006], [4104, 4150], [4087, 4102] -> -1.5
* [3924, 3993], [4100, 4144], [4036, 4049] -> -0.6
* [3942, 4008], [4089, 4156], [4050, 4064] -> -0.3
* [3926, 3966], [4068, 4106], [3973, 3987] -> 0.5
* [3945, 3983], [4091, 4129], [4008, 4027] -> -2.5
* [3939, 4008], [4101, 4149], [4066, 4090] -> 0.3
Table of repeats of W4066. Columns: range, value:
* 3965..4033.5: 8.21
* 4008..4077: 8.24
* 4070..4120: 7.65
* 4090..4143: 7.69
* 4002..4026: 8.65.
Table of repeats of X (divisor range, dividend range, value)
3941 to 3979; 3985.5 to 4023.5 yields 1.09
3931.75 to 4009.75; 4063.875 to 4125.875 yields 1.04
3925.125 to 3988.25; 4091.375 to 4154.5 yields 1.09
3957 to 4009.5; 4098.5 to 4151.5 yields 1.07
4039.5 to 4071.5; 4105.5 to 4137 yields 0.92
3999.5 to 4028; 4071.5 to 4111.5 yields 0.93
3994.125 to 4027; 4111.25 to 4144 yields 0.93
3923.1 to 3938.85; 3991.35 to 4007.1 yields 1.11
